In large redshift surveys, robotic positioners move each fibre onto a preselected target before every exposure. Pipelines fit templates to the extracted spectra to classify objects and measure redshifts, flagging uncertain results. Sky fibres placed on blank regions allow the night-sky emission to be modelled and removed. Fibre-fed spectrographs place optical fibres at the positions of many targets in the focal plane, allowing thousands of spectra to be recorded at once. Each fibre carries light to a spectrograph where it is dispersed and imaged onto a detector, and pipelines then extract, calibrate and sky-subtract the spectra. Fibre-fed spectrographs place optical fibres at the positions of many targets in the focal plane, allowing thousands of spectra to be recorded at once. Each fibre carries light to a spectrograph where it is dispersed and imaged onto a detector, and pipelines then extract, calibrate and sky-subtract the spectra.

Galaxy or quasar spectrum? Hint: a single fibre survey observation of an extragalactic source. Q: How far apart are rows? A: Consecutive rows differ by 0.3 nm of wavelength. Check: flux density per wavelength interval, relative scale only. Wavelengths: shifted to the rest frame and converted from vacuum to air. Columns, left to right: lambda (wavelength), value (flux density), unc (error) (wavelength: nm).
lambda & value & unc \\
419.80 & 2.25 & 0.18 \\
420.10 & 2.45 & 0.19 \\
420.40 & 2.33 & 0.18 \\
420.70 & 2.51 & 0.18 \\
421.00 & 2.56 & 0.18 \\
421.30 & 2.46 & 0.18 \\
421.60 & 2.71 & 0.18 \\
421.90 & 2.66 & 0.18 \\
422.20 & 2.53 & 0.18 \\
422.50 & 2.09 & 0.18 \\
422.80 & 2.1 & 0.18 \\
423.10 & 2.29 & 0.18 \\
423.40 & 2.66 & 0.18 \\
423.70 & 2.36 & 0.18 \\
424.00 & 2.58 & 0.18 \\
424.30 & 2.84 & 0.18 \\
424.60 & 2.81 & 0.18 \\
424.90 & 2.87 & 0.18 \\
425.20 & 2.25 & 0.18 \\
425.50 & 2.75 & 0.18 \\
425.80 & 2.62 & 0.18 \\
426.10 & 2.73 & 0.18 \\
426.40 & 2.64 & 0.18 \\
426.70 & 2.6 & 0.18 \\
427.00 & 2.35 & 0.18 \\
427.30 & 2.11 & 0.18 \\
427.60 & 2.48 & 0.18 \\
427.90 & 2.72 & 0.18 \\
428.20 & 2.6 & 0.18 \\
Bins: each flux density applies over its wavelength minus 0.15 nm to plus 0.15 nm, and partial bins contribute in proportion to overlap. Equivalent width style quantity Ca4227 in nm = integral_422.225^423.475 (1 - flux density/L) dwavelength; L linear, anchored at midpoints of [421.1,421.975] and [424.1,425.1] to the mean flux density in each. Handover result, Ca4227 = 0.19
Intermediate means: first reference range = 2.6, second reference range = 2.8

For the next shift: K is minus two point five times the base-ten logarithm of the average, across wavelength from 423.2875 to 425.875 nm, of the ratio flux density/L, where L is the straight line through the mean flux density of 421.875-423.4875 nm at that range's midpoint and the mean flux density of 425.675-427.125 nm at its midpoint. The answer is -0.07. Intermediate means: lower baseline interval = 2.36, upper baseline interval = 2.59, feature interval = 2.64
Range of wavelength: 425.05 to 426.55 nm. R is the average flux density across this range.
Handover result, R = 2.6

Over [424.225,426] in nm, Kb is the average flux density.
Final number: 2.68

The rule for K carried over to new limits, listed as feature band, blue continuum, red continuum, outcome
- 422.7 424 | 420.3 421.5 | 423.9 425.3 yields 0.10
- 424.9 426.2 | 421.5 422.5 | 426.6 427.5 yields -0.09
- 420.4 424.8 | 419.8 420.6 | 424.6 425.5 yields 0.00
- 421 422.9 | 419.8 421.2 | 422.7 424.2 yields -0.01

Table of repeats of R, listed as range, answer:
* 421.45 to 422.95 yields 2.42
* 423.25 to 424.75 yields 2.65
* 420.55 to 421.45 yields 2.51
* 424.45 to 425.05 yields 2.84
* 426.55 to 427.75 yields 2.39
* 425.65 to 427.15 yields 2.59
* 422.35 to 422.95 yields 2.1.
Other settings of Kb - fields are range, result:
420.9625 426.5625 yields 2.55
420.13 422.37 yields 2.53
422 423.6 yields 2.34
